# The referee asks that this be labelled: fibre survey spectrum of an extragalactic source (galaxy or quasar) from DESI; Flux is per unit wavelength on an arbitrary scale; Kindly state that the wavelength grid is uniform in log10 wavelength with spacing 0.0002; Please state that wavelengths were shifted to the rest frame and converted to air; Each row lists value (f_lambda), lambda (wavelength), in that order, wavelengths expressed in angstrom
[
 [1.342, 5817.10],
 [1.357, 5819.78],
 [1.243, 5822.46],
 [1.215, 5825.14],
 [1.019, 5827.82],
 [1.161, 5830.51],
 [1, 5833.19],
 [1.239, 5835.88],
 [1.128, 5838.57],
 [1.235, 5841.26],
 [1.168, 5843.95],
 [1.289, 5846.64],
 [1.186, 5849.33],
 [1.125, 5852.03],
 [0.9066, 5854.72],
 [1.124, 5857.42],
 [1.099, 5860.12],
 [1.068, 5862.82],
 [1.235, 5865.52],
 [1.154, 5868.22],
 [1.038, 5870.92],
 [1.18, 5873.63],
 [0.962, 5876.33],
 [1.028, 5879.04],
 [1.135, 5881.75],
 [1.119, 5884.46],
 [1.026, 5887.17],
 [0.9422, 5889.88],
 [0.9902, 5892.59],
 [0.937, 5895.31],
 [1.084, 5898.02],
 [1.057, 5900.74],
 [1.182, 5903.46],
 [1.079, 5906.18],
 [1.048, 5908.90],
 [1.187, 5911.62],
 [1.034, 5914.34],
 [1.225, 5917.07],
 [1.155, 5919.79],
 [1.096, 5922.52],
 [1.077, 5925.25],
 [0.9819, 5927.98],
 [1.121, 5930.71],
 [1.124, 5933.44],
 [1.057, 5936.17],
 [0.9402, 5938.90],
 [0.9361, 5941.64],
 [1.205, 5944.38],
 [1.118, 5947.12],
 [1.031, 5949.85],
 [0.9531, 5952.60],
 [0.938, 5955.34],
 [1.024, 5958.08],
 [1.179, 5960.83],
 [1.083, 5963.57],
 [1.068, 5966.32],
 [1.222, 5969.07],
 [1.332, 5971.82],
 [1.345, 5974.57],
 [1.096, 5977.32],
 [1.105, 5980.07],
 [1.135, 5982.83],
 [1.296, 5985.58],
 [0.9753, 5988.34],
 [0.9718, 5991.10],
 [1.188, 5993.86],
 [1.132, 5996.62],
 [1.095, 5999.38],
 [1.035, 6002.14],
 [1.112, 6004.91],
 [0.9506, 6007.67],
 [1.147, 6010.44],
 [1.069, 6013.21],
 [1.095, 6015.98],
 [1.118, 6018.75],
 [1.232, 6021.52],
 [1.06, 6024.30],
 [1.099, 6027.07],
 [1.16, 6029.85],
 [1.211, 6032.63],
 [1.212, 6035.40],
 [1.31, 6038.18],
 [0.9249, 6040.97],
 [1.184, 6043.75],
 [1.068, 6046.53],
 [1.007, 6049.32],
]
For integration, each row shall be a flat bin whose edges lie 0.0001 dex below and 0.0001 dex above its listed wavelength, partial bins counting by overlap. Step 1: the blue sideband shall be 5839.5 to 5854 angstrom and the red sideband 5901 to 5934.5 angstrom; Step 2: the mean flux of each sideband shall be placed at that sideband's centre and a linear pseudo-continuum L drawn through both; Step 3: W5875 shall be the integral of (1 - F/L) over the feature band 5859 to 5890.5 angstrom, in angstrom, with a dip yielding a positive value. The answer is 1.91 angstrom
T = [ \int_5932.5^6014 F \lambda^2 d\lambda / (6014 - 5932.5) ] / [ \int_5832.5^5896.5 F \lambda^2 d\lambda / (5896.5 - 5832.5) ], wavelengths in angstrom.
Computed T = 1.04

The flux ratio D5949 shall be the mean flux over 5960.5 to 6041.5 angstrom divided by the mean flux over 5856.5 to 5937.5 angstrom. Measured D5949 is 1.05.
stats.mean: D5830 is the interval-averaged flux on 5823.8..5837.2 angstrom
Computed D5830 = 1.13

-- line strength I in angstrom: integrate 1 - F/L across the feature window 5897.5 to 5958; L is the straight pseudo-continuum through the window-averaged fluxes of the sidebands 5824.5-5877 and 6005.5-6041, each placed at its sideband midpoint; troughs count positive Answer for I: 3.0 angstrom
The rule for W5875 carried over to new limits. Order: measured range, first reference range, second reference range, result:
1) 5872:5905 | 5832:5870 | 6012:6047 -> 2.5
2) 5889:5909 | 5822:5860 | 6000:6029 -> 1.5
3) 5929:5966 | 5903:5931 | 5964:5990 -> 2.7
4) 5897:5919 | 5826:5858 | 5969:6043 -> 0.4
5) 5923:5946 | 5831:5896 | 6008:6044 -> 1.2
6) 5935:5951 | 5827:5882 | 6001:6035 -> 1.0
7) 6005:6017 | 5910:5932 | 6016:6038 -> 0.9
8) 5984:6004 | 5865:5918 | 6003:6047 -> 0.2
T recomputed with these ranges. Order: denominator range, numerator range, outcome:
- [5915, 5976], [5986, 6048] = 1.03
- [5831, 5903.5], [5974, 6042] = 1.07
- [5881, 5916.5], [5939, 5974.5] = 1.05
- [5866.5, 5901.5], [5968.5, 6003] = 1.13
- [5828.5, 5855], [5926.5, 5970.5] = 0.96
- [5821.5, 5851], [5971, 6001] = 1.03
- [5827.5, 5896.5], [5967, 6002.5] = 1.09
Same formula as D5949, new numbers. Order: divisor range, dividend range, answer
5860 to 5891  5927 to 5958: 0.96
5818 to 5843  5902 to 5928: 0.94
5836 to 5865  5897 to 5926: 0.98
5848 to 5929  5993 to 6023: 1.02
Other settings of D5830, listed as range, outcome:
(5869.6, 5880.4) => 1.05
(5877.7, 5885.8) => 1.09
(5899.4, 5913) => 1.11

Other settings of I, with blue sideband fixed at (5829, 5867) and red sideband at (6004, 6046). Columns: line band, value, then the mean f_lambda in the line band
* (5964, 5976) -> -1.1 angstrom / 1.23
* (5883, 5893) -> 1.0 angstrom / 1.02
